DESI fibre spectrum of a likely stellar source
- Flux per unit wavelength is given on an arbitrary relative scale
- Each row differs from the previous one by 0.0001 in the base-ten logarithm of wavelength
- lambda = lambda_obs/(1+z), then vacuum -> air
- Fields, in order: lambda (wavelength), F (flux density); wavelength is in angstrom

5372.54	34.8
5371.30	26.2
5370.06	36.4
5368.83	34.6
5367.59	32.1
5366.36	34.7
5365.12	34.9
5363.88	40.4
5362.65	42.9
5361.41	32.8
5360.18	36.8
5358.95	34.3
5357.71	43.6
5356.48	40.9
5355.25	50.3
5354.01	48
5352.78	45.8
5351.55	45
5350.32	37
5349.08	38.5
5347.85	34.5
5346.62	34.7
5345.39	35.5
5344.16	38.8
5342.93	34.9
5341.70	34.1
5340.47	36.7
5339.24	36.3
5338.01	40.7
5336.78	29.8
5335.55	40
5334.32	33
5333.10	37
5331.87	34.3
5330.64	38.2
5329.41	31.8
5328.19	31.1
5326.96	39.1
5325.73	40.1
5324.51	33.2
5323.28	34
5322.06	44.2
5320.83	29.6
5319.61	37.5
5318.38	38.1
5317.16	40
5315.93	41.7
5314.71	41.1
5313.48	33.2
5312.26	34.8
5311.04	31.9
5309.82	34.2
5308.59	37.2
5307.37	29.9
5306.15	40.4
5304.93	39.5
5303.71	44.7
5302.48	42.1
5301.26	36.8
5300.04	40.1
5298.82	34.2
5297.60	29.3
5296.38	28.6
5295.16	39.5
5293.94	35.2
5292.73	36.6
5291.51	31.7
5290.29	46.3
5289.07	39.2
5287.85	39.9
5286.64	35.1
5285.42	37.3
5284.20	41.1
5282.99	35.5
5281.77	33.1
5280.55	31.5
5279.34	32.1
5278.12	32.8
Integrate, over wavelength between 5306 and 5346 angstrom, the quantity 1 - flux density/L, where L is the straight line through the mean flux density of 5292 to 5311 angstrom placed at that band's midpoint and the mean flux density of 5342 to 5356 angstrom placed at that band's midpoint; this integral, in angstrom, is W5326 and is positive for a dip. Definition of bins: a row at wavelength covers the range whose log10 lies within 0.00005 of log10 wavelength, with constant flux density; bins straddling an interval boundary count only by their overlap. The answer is 2.3 angstrom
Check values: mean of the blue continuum 36.4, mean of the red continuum 40.1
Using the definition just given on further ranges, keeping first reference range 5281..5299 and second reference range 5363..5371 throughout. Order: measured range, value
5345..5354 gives -1.0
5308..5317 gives -0.1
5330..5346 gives -0.2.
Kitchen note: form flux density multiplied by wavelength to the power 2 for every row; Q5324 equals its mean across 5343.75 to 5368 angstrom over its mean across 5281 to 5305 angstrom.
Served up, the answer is 1.08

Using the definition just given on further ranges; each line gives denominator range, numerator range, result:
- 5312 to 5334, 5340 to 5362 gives 1.08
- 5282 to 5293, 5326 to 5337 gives 0.94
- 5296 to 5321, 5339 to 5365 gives 1.09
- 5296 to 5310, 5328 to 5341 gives 0.98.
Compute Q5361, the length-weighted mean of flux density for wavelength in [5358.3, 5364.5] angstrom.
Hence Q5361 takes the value 37.5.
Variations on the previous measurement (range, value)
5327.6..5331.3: 33.7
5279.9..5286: 35.7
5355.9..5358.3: 42.3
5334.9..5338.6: 36.7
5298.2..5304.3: 39.5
